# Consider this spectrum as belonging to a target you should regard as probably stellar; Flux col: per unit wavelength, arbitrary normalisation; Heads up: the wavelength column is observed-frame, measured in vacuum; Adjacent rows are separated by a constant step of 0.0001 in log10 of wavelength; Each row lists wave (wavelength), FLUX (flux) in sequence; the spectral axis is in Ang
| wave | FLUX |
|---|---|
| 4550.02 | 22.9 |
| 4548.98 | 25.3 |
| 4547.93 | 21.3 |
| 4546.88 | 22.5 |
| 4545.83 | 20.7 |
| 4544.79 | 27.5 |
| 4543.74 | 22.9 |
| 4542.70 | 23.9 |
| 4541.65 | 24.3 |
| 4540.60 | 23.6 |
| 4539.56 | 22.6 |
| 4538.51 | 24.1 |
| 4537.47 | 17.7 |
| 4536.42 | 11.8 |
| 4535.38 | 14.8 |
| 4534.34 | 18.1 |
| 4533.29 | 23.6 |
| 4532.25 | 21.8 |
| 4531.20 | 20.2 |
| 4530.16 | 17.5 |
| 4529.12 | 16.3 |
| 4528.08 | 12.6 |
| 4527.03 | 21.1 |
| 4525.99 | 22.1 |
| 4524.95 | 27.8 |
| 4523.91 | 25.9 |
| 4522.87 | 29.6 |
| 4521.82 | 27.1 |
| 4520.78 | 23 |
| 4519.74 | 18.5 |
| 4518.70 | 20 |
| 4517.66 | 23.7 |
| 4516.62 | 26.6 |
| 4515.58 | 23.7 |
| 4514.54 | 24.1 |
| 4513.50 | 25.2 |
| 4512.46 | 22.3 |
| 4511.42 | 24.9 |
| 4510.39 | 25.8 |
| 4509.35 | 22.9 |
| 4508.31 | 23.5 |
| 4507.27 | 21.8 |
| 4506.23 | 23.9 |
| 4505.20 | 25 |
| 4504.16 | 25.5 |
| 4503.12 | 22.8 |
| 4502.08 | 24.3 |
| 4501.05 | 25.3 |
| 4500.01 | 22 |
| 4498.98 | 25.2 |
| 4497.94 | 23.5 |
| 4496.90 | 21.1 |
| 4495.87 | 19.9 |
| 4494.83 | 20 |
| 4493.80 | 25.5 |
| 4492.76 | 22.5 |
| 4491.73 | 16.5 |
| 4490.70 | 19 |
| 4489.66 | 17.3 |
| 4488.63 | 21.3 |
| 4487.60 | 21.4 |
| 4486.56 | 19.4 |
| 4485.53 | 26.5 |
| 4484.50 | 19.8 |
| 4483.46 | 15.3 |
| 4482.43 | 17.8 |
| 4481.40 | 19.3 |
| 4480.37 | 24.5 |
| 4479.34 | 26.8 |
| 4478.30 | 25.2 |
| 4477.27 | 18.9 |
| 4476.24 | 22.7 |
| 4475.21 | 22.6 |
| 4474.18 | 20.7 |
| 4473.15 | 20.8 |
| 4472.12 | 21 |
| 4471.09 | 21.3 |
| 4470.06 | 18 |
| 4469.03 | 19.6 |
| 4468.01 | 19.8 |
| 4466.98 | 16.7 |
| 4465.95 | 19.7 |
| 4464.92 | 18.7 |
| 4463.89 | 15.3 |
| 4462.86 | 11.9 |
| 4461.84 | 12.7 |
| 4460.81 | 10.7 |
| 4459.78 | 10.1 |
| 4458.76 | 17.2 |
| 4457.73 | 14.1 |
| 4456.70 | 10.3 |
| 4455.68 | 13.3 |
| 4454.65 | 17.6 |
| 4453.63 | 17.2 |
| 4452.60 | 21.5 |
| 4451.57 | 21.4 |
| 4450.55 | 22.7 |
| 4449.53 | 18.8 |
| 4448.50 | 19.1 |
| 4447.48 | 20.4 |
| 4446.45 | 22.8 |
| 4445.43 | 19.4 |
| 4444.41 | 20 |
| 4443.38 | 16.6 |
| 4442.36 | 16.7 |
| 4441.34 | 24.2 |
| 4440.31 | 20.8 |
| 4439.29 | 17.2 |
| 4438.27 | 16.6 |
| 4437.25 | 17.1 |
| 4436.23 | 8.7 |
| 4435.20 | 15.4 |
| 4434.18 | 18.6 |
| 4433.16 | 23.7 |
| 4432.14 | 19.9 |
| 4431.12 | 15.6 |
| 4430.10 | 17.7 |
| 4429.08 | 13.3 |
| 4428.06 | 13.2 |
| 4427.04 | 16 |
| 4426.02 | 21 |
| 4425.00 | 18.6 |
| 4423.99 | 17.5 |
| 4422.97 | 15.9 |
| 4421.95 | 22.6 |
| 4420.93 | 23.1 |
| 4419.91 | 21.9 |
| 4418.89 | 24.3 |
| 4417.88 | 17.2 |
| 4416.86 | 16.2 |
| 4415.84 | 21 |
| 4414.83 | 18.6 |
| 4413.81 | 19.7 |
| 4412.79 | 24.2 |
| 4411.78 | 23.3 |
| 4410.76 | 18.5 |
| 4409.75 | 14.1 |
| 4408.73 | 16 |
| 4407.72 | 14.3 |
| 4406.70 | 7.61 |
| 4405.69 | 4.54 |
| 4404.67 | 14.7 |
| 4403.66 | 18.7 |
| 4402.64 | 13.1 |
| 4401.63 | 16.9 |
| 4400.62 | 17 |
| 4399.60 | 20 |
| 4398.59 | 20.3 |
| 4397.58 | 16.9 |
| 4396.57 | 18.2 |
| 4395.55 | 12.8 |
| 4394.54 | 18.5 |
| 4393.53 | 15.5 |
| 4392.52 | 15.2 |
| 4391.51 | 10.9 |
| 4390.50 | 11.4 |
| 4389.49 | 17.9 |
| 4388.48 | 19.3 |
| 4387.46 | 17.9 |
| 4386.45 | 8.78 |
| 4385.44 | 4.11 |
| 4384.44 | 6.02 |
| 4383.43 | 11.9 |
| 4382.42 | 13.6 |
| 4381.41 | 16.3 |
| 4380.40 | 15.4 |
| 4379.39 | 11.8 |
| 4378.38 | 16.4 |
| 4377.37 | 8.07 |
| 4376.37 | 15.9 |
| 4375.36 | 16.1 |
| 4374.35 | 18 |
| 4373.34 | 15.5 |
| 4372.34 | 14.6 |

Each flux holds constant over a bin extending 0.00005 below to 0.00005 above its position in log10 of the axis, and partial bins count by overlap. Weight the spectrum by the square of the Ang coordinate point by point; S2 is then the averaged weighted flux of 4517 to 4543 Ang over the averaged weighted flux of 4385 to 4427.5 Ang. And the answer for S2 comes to 1.34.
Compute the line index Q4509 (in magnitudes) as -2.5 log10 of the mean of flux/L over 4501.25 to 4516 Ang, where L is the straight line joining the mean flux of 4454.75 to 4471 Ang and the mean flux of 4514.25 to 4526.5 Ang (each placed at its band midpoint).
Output -0.07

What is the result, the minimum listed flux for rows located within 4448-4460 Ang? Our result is 10.1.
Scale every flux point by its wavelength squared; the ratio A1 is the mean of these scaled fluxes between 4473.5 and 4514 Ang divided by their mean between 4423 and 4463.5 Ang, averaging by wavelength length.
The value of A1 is 1.3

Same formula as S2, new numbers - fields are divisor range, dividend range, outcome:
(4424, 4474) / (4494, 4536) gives 1.32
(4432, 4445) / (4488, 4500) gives 1.20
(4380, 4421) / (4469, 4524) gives 1.47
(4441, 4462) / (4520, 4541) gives 1.25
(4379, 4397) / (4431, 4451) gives 1.41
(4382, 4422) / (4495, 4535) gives 1.49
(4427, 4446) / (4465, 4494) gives 1.20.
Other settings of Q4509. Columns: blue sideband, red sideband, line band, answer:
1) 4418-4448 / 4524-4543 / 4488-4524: -0.16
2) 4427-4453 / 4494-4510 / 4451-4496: 0.12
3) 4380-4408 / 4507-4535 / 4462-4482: -0.04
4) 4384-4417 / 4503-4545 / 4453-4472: 0.19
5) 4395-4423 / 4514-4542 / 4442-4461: 0.09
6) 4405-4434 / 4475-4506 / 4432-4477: 0.10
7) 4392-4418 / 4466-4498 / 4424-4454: 0.00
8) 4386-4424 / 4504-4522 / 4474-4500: 0.04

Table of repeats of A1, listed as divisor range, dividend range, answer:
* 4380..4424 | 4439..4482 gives 1.19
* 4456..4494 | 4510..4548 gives 1.20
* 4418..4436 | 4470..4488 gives 1.18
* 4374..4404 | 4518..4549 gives 1.56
